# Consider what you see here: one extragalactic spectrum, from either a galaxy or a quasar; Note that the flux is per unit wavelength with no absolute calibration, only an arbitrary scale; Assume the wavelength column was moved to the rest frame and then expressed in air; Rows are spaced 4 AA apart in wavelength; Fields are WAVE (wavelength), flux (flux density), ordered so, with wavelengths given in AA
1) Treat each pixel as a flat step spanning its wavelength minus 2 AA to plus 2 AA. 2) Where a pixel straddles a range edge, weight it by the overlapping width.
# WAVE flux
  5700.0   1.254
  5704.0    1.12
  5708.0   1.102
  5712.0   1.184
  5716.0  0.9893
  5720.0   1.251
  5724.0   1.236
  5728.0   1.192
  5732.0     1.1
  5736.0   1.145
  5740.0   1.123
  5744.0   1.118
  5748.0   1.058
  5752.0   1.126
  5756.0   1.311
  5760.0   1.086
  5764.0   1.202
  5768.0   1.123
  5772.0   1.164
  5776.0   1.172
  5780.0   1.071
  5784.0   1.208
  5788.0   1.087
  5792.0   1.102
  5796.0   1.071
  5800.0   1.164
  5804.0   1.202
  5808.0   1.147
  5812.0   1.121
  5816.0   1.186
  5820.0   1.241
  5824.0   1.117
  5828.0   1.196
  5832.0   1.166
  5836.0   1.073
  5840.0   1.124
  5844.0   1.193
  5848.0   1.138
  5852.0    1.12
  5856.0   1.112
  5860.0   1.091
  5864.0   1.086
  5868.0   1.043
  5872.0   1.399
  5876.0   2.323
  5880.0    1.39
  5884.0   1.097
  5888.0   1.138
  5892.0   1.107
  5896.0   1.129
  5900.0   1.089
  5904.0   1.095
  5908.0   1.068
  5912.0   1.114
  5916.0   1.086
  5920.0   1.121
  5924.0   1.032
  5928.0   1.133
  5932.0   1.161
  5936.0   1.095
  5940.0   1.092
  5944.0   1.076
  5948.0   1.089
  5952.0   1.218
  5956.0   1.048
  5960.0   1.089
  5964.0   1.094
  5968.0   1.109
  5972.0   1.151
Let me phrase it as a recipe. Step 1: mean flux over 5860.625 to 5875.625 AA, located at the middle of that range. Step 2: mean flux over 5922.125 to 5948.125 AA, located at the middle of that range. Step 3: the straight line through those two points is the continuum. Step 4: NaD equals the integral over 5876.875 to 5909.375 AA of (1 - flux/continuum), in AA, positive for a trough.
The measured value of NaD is 1.1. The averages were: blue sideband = 1.29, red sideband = 1.1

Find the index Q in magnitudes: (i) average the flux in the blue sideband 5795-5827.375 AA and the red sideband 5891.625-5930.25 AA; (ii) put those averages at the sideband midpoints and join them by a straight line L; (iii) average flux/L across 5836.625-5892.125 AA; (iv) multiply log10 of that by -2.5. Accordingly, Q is -0.11 mag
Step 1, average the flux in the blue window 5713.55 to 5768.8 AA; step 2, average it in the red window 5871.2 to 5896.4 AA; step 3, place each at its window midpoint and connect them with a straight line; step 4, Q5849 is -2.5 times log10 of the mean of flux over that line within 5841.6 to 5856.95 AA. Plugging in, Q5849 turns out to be 0.16 mag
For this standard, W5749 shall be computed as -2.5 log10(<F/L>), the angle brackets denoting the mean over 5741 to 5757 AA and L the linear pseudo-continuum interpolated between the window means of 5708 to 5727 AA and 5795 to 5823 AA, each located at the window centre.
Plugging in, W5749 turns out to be 0.018 mag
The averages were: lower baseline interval 1.16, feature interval 1.14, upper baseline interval 1.16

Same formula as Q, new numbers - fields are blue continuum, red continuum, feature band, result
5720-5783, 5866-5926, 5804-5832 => 0.01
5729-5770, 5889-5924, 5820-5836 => -0.04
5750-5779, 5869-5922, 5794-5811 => 0.04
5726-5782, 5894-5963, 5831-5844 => -0.01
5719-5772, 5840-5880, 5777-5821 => 0.06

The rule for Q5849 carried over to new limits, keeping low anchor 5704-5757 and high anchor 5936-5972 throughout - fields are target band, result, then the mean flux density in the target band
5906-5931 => 0.015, 1.1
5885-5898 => -0.007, 1.12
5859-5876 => -0.159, 1.3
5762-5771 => -0.023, 1.16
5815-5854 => -0.027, 1.15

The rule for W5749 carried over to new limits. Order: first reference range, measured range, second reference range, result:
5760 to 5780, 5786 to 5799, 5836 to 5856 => 0.05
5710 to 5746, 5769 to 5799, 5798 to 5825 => 0.03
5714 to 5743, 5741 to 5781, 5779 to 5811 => 0.00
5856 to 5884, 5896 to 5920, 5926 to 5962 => 0.12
